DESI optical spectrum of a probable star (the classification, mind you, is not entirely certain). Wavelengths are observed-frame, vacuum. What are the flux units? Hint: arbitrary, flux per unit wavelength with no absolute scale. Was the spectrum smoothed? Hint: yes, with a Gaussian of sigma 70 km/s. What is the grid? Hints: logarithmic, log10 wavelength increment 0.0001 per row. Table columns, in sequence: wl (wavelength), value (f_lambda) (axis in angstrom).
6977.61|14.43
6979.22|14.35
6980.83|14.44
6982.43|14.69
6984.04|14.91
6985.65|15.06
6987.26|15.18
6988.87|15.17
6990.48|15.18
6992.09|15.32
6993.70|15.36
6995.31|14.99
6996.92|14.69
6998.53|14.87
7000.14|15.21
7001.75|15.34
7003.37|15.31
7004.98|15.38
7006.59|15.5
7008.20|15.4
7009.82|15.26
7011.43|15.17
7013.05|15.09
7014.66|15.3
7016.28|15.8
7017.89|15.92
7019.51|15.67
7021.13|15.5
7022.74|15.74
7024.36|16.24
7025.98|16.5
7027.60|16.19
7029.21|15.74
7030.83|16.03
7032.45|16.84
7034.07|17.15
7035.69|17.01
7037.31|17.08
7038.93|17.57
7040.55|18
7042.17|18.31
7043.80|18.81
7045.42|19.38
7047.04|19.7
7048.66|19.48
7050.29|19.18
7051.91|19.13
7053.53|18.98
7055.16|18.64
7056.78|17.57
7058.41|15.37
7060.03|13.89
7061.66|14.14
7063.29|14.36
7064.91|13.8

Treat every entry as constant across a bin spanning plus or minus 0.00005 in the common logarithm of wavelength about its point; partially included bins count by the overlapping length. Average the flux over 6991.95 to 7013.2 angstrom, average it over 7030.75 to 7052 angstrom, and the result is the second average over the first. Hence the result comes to 1.19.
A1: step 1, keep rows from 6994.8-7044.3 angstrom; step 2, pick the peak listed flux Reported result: 18.81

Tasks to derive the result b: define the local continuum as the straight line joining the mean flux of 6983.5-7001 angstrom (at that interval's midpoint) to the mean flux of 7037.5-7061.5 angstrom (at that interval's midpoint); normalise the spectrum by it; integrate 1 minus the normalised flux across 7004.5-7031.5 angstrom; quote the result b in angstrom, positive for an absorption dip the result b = 1.19 angstrom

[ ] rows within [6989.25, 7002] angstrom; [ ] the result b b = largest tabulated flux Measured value 15.36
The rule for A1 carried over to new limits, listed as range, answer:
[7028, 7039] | 17.57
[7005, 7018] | 15.92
